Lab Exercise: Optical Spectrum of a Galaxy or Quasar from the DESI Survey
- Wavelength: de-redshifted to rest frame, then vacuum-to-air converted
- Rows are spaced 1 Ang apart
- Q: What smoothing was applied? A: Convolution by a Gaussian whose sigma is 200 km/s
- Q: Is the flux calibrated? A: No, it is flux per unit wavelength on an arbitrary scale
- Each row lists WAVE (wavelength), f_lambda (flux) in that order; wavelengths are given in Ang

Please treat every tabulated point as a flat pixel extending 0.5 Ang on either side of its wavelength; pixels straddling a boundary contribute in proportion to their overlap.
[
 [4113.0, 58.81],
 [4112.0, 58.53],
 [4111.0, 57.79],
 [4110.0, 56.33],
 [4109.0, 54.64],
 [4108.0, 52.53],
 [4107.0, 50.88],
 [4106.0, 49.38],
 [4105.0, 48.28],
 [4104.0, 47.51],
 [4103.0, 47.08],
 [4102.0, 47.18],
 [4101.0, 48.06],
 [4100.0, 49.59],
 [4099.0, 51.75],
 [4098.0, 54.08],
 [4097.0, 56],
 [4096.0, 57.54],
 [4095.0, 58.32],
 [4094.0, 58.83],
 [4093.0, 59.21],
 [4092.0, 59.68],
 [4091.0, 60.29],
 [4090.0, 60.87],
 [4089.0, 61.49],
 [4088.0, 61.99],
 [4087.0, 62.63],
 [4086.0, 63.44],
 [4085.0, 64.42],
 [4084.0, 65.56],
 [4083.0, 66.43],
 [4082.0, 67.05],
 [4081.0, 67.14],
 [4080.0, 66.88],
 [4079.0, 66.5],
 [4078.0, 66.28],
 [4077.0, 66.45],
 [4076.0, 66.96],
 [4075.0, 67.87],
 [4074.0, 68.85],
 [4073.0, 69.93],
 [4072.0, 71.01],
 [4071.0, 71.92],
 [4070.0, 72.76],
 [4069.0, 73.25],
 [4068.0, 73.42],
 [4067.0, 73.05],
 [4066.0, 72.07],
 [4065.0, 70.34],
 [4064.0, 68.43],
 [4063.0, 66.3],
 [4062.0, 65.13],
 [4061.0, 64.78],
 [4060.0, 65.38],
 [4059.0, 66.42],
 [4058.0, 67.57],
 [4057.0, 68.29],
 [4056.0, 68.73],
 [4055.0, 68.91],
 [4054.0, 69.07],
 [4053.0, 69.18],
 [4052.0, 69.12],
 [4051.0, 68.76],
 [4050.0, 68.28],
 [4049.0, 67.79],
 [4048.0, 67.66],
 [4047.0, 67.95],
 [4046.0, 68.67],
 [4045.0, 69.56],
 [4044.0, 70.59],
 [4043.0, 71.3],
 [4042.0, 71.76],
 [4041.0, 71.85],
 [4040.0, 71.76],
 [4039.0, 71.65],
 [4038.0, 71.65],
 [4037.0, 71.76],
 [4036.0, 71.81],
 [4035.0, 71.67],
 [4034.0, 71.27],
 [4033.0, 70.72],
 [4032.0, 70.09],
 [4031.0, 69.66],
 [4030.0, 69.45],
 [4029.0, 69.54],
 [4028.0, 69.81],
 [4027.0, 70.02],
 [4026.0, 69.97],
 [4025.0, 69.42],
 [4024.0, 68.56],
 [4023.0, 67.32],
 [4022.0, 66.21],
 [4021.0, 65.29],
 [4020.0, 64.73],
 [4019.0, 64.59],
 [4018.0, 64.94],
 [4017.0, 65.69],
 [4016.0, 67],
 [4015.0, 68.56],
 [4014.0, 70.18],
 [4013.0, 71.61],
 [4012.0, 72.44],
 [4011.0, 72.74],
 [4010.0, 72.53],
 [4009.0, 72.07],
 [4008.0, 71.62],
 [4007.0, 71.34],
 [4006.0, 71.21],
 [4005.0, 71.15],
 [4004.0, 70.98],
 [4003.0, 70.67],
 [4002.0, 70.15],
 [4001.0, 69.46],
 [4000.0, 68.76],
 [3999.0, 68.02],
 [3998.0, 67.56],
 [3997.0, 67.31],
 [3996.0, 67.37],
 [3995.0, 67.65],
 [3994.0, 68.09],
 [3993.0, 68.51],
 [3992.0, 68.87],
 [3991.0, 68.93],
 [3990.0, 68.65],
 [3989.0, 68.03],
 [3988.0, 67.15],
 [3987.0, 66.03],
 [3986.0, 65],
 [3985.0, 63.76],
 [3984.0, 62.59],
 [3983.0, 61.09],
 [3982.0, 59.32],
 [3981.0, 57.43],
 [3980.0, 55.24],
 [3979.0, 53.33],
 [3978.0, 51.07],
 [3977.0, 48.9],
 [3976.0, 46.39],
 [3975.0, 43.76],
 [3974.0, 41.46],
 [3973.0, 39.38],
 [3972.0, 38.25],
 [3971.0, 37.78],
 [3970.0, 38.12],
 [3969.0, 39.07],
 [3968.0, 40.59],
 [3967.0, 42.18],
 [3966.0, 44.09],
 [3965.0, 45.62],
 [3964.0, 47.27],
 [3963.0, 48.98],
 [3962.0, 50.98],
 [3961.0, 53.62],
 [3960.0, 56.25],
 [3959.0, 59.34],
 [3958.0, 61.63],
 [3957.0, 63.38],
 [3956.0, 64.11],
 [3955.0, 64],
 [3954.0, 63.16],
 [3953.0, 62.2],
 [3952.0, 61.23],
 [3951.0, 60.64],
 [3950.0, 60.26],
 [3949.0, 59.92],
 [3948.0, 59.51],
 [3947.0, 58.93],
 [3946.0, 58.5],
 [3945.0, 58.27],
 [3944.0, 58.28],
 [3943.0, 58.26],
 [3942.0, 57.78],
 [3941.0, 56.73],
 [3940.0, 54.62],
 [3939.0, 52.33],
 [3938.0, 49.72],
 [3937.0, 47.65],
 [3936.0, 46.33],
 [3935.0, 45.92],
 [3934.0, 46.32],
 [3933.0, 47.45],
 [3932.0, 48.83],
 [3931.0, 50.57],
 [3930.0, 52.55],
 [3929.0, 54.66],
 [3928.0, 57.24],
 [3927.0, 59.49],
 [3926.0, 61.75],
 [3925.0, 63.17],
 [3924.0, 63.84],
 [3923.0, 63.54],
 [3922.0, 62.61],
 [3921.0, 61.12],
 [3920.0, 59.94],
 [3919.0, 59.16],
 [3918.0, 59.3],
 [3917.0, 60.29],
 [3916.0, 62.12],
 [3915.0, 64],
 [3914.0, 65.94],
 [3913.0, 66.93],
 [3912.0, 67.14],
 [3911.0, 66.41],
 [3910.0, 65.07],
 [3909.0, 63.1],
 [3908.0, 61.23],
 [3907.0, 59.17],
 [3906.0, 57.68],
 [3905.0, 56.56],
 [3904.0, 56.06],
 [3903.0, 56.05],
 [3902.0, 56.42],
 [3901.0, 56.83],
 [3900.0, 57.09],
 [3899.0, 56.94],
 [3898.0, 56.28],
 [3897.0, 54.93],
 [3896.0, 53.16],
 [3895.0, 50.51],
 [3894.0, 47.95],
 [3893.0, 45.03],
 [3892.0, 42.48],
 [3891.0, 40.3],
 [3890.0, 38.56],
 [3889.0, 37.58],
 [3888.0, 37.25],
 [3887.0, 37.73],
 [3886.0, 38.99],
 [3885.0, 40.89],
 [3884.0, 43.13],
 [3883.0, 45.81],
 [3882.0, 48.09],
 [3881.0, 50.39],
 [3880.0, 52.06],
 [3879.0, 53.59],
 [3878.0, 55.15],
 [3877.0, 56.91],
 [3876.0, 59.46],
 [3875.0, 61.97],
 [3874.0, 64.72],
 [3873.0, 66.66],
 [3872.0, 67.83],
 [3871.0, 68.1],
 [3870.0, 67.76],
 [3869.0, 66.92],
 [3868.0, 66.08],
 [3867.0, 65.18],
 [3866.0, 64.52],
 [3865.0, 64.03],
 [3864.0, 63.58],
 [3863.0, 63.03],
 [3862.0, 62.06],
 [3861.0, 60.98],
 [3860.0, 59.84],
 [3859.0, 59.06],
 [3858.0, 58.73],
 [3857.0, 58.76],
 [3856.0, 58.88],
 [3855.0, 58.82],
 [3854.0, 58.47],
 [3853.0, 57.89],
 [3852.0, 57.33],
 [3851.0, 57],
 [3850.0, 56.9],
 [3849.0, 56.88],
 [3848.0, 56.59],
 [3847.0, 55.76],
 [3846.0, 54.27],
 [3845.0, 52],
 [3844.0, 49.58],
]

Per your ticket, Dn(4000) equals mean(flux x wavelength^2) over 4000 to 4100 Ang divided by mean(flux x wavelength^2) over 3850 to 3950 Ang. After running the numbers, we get 1.29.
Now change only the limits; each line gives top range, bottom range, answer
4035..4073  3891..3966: 1.31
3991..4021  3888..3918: 1.31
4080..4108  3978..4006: 0.92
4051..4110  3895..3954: 1.17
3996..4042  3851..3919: 1.31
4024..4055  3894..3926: 1.25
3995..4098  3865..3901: 1.38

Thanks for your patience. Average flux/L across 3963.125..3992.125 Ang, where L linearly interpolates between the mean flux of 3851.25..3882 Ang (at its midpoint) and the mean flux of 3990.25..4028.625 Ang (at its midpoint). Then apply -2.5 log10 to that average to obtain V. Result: 0.27 mag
